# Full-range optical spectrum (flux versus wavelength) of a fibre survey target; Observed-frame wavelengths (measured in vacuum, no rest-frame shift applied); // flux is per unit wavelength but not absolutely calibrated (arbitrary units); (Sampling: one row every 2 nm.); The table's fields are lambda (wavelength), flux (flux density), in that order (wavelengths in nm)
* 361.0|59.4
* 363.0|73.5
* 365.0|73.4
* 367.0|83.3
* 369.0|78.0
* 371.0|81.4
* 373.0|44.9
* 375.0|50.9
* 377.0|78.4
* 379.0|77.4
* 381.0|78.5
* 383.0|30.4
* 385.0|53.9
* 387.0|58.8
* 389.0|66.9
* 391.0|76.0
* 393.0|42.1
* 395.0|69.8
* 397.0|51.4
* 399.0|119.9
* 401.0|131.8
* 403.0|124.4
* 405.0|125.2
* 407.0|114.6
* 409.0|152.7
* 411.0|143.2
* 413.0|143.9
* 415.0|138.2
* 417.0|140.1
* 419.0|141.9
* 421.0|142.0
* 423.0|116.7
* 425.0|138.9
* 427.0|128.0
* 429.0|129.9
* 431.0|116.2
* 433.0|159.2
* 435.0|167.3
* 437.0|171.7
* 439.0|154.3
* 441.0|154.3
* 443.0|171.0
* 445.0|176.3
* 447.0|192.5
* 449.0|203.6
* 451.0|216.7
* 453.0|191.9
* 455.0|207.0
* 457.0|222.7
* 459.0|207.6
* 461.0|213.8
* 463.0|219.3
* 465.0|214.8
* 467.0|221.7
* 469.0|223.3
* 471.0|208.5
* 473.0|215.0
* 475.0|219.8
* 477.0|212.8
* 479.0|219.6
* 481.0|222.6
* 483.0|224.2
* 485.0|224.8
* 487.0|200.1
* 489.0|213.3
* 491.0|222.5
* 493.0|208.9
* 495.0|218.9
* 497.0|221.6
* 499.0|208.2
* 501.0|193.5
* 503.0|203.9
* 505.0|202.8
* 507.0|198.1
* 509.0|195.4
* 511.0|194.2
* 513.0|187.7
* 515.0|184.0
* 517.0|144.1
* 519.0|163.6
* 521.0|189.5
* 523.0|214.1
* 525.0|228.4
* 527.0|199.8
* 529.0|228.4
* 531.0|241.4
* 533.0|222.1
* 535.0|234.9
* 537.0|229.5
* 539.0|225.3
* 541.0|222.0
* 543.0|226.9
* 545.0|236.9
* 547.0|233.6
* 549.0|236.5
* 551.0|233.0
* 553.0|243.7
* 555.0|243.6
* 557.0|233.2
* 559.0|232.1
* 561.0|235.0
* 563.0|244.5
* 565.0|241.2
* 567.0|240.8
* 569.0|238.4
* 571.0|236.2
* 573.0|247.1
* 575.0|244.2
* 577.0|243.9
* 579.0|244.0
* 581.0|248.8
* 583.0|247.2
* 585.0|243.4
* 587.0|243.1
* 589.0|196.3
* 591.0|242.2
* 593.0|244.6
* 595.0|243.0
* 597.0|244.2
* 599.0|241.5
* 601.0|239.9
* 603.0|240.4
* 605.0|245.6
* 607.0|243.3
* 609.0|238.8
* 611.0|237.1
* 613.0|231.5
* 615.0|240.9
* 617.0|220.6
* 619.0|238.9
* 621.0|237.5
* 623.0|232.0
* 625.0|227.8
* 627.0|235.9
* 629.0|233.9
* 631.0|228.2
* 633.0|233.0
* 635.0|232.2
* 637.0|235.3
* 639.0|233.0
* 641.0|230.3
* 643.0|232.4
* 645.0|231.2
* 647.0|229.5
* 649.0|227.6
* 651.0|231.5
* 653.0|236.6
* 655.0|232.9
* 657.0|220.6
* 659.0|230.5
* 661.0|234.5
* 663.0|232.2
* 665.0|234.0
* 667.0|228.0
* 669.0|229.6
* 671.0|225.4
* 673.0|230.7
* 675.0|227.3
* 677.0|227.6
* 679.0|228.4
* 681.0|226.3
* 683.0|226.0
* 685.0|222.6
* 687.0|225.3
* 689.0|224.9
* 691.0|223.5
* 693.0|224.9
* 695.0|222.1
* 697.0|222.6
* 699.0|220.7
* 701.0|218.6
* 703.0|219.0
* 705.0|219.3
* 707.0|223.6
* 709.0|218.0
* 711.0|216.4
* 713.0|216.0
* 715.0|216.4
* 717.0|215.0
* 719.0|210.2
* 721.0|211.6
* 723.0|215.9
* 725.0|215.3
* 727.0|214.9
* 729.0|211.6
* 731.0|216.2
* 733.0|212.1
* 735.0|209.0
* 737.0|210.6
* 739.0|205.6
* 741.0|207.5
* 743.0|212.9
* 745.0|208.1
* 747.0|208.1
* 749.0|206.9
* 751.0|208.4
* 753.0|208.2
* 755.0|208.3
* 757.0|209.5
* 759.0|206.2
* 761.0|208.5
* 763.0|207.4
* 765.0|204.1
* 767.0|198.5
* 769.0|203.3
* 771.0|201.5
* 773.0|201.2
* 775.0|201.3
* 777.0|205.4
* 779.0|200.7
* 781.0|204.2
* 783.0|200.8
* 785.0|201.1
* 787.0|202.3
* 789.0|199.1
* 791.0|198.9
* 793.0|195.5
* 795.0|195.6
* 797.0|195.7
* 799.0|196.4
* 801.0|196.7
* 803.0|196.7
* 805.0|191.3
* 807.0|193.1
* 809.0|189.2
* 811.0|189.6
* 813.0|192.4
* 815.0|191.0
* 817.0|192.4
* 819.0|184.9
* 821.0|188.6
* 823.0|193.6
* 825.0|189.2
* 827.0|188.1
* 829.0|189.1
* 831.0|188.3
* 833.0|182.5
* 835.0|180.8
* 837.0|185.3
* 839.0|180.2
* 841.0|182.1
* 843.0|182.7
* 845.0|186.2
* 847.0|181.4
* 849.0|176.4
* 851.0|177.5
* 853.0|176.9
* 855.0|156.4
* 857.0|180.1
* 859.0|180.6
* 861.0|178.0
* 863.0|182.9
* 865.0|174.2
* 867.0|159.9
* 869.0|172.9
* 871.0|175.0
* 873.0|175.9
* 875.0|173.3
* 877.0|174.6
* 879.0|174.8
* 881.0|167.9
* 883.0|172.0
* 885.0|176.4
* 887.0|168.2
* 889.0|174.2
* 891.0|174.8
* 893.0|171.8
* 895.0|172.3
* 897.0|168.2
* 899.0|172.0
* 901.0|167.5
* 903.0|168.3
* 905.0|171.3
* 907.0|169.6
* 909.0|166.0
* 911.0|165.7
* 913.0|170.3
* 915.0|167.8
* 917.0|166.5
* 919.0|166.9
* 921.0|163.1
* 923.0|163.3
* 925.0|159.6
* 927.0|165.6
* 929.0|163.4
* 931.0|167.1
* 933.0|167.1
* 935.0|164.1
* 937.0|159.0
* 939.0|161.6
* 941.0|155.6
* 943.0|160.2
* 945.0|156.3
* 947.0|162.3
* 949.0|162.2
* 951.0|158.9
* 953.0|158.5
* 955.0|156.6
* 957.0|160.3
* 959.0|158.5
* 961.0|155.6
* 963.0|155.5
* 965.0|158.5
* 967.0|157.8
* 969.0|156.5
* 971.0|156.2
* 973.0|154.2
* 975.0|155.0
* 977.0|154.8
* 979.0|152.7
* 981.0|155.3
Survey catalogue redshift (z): 0.000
